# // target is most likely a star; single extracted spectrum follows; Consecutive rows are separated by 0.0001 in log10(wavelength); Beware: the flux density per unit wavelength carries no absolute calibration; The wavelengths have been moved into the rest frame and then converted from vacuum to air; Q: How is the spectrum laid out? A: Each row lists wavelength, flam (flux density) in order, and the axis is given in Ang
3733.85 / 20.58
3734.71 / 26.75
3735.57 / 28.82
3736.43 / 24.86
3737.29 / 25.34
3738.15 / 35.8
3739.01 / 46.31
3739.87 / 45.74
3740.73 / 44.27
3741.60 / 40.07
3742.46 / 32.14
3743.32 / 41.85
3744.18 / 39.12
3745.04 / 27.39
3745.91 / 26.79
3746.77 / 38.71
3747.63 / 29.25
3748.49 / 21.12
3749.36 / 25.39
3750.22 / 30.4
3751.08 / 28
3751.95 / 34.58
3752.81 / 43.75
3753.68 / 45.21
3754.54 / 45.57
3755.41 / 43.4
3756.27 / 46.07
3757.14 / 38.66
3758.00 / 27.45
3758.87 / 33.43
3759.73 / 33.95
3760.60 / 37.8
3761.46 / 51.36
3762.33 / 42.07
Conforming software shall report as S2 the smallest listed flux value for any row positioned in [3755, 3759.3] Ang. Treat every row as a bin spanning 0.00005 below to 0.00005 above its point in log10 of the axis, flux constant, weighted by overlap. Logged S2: 27.45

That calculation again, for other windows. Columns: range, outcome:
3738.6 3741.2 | 44.27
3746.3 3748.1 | 29.25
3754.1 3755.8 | 43.4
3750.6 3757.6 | 28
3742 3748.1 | 26.79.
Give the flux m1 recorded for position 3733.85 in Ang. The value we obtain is 20.58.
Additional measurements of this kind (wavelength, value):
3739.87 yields 45.74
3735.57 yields 28.82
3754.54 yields 45.57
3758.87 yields 33.43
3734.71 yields 26.75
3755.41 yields 43.4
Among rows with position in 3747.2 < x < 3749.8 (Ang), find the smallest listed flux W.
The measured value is 21.12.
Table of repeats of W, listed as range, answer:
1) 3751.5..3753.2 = 34.58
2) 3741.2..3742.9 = 32.14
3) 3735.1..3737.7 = 24.86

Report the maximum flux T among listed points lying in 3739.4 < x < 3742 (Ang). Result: 45.74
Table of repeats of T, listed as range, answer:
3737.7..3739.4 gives 46.31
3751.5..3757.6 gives 46.07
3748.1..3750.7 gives 30.4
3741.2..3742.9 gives 40.07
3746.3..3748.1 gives 38.71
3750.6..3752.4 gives 34.58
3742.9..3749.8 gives 41.85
